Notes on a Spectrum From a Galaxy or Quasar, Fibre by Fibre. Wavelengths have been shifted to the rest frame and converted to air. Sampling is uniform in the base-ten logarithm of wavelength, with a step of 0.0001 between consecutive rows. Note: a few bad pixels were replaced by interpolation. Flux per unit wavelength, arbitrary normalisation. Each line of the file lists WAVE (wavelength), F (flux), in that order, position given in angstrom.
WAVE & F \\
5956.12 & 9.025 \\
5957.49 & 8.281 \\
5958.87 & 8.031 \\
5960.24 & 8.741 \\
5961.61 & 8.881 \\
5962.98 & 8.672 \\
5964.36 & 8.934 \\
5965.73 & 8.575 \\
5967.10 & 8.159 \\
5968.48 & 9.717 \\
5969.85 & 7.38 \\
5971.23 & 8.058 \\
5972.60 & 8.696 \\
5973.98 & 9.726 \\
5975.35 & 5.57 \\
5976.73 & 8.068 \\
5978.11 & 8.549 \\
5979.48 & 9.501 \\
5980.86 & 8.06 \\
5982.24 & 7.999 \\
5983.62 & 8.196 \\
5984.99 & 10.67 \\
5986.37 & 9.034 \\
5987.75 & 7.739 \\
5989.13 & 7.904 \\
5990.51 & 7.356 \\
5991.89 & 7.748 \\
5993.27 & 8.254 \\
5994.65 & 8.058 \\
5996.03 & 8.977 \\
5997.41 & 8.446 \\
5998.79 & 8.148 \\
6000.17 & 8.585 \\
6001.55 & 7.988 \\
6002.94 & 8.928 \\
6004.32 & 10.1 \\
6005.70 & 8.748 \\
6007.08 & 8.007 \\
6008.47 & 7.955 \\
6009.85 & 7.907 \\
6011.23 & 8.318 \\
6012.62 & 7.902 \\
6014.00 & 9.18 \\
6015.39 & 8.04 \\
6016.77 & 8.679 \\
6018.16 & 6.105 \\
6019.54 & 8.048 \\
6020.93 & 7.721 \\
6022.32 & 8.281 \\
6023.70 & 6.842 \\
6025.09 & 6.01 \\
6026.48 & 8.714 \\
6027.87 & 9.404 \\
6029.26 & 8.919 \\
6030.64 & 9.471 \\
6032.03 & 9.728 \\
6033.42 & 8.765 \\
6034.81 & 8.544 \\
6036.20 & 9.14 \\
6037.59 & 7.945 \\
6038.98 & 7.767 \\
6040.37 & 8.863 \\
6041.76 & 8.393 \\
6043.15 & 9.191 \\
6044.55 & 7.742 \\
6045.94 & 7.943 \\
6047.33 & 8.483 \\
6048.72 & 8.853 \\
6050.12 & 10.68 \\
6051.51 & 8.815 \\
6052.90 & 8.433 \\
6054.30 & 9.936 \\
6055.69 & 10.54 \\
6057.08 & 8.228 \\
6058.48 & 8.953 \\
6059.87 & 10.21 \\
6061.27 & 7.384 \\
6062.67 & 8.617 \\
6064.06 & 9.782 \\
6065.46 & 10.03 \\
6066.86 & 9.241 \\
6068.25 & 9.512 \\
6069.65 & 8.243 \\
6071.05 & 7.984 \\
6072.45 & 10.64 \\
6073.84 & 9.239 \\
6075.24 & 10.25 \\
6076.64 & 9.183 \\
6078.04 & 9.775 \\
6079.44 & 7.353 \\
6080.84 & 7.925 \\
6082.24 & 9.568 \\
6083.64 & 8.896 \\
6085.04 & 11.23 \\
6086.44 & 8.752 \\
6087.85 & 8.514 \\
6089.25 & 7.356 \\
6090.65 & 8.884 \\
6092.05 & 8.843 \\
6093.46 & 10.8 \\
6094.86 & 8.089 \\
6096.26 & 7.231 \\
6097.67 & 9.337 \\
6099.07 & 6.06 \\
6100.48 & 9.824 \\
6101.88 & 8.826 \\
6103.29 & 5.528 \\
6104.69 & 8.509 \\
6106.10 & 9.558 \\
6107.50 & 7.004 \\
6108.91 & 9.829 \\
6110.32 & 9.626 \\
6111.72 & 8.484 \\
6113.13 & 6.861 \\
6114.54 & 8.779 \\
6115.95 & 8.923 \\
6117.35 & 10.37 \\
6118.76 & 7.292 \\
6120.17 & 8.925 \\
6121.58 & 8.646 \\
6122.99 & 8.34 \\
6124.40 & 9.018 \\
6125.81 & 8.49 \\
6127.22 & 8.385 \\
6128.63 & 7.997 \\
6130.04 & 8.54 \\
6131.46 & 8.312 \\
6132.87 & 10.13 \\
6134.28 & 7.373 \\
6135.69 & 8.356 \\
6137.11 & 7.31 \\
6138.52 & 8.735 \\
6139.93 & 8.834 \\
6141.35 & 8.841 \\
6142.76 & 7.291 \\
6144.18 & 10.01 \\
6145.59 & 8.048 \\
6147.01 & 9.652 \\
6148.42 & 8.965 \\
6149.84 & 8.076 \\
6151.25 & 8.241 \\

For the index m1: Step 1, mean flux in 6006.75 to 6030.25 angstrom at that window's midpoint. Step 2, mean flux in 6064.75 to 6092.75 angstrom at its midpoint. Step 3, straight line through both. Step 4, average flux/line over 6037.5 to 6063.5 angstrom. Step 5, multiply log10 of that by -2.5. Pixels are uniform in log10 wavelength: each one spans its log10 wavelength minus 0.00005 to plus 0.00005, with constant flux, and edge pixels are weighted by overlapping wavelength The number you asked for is -0.03 mag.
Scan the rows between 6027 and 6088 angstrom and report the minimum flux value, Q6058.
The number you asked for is 7.353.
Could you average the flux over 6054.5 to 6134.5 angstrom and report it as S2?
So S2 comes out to 8.79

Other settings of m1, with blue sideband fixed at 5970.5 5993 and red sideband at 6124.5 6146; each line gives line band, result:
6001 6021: 0.01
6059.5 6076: -0.10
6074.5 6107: -0.04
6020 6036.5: -0.01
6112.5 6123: -0.01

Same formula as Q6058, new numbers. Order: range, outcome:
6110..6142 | 6.861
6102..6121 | 5.528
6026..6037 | 8.544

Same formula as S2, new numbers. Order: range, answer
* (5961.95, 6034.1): 8.36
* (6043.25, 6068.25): 9.07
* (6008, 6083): 8.7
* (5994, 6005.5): 8.66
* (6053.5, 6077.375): 9.29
